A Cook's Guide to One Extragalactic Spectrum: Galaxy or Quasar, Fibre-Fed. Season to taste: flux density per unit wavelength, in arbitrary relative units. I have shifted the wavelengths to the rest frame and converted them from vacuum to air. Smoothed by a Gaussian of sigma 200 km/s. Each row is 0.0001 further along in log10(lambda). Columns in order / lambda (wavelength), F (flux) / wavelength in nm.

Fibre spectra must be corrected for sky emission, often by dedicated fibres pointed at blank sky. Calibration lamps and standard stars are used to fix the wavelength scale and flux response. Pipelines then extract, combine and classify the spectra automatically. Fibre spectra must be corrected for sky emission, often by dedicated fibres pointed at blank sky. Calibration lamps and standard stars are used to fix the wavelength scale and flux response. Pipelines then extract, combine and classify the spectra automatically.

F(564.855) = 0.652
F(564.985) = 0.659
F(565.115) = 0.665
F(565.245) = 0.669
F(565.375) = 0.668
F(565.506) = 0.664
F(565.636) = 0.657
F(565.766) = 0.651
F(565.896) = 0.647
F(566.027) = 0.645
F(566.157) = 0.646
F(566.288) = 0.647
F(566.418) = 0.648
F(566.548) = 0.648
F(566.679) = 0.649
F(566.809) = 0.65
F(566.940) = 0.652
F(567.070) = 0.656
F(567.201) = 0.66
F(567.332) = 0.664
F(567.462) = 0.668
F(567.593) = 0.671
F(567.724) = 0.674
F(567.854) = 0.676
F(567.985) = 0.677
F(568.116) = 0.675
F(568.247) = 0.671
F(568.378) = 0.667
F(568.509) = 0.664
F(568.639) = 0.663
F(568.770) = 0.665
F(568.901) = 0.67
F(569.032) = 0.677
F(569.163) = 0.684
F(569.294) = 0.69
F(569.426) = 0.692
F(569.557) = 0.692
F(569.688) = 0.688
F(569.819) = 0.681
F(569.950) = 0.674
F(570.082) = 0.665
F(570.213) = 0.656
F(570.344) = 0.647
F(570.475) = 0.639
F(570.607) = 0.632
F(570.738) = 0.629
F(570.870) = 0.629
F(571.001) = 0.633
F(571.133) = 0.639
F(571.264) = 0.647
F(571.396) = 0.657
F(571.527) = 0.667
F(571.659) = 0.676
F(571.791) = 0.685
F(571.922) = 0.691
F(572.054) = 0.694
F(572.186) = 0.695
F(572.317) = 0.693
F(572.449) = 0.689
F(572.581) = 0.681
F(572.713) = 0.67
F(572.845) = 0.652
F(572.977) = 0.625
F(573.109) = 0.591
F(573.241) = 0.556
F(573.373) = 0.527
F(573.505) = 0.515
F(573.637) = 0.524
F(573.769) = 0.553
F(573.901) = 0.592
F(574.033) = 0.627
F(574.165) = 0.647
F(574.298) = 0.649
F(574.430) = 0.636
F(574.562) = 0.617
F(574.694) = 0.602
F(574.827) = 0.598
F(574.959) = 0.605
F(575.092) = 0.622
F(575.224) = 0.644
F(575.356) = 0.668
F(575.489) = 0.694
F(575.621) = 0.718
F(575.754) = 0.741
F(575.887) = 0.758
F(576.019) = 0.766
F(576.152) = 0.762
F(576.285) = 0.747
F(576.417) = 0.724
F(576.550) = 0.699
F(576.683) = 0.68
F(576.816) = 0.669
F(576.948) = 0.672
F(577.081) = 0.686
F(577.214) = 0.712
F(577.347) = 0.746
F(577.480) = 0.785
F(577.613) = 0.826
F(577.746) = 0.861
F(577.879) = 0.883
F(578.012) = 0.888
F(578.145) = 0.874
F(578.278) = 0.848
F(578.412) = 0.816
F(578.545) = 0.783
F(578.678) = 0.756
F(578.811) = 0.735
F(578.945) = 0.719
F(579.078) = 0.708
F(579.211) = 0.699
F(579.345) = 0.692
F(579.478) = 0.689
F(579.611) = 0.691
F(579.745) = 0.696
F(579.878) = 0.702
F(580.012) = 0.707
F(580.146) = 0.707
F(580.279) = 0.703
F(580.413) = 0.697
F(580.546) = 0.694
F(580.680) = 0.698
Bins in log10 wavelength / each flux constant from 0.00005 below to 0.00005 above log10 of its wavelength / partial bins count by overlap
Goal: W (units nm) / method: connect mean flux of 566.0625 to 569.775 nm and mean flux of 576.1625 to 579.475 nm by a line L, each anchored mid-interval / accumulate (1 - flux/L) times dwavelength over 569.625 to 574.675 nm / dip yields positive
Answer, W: 0.48 nm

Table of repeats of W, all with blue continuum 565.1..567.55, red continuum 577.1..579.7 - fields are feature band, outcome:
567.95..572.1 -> 0.15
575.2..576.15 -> 0.03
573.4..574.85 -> 0.27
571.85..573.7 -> 0.23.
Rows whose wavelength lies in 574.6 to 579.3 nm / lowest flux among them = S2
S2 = 0.598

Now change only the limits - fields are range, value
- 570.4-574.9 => 0.515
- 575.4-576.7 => 0.68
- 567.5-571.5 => 0.629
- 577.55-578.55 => 0.783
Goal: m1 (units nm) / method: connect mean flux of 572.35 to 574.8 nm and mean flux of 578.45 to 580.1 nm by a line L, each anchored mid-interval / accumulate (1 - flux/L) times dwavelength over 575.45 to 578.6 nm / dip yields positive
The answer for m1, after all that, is -0.42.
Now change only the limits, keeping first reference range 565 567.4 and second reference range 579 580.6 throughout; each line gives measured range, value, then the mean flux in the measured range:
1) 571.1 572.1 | 0.00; 0.67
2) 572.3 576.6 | 0.22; 0.648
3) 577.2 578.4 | -0.24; 0.829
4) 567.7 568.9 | -0.02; 0.67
